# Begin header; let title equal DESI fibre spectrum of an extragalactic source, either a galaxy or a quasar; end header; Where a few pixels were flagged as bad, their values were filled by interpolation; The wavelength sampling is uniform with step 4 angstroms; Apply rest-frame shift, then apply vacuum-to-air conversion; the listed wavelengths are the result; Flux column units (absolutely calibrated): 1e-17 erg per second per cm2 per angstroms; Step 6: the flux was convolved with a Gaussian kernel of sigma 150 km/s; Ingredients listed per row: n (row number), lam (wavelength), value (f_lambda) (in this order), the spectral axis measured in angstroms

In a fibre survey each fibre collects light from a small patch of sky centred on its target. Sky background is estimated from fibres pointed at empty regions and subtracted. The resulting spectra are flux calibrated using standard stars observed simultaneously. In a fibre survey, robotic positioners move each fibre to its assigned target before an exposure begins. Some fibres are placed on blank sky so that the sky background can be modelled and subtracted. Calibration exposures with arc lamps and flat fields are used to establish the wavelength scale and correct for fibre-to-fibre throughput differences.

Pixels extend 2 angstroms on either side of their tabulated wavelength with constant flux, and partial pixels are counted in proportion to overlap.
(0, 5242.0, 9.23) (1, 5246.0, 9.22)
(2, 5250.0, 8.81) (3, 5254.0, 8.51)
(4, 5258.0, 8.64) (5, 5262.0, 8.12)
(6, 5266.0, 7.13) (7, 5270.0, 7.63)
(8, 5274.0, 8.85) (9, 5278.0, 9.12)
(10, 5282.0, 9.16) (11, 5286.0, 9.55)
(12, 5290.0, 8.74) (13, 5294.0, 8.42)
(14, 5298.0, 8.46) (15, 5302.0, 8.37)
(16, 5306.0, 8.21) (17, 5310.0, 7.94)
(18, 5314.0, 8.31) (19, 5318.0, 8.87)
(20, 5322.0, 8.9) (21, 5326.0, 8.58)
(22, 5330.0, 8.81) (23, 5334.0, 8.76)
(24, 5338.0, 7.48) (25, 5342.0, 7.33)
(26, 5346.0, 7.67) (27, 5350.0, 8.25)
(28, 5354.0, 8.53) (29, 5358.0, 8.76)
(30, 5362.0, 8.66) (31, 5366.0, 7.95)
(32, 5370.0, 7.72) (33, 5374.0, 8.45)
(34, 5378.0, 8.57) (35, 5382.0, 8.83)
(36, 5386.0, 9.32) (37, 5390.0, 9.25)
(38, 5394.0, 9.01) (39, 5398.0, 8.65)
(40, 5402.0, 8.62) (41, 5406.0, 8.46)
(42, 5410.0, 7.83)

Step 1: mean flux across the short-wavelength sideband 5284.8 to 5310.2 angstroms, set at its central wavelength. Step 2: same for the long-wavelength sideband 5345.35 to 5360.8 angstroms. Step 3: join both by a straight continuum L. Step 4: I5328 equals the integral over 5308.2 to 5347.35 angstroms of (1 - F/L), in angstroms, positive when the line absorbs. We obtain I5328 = 0.8 angstroms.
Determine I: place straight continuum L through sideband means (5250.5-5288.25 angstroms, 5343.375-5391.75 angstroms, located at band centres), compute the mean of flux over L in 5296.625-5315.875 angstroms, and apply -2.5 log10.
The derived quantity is 0.03 mag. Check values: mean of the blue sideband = 8.54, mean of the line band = 8.25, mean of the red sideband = 8.48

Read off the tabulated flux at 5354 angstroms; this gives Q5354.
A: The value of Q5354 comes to 8.53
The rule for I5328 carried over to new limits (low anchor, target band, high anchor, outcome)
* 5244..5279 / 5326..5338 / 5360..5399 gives 0.0 angstroms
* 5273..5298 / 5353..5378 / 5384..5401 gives 1.8 angstroms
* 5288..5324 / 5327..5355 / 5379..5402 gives 1.8 angstroms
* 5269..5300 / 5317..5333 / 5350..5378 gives -0.4 angstroms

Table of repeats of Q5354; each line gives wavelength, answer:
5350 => 8.25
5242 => 9.23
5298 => 8.46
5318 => 8.87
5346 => 7.67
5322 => 8.9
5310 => 7.94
